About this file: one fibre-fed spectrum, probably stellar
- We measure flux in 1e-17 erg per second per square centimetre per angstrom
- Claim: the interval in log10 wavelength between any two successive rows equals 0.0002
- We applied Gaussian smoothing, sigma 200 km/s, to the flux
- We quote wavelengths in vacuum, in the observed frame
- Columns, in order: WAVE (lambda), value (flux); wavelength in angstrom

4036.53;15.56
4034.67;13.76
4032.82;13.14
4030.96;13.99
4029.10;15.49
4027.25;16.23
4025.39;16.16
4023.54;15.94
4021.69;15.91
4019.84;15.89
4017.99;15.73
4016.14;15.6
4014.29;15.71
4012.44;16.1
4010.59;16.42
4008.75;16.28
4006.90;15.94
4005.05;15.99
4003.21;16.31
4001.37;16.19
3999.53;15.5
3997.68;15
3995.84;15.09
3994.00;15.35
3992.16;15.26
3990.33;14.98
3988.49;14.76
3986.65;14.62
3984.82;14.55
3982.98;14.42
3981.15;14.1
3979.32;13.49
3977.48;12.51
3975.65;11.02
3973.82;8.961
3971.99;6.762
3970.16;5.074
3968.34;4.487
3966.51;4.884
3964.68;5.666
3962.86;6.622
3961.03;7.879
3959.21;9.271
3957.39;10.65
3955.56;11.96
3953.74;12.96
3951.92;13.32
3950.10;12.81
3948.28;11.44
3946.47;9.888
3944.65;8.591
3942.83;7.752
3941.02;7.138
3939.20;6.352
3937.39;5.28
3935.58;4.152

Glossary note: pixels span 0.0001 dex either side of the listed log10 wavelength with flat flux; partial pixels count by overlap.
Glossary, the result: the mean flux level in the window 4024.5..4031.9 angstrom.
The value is 15.4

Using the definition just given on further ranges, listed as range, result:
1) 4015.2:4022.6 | 15.8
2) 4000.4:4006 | 16.2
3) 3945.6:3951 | 11.4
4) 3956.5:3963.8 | 8.59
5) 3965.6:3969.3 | 4.7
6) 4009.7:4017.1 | 15.9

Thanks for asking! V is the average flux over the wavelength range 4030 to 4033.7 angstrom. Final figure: 13.6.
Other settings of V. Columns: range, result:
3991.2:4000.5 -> 15.2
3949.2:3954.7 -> 13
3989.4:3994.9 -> 15.2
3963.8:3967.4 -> 5.27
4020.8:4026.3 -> 16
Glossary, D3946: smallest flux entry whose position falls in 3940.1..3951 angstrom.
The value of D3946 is 7.138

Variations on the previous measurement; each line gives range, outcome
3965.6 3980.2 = 4.487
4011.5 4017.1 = 15.6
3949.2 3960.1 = 9.271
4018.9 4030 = 15.49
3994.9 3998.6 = 15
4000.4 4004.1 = 16.19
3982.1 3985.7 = 14.42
